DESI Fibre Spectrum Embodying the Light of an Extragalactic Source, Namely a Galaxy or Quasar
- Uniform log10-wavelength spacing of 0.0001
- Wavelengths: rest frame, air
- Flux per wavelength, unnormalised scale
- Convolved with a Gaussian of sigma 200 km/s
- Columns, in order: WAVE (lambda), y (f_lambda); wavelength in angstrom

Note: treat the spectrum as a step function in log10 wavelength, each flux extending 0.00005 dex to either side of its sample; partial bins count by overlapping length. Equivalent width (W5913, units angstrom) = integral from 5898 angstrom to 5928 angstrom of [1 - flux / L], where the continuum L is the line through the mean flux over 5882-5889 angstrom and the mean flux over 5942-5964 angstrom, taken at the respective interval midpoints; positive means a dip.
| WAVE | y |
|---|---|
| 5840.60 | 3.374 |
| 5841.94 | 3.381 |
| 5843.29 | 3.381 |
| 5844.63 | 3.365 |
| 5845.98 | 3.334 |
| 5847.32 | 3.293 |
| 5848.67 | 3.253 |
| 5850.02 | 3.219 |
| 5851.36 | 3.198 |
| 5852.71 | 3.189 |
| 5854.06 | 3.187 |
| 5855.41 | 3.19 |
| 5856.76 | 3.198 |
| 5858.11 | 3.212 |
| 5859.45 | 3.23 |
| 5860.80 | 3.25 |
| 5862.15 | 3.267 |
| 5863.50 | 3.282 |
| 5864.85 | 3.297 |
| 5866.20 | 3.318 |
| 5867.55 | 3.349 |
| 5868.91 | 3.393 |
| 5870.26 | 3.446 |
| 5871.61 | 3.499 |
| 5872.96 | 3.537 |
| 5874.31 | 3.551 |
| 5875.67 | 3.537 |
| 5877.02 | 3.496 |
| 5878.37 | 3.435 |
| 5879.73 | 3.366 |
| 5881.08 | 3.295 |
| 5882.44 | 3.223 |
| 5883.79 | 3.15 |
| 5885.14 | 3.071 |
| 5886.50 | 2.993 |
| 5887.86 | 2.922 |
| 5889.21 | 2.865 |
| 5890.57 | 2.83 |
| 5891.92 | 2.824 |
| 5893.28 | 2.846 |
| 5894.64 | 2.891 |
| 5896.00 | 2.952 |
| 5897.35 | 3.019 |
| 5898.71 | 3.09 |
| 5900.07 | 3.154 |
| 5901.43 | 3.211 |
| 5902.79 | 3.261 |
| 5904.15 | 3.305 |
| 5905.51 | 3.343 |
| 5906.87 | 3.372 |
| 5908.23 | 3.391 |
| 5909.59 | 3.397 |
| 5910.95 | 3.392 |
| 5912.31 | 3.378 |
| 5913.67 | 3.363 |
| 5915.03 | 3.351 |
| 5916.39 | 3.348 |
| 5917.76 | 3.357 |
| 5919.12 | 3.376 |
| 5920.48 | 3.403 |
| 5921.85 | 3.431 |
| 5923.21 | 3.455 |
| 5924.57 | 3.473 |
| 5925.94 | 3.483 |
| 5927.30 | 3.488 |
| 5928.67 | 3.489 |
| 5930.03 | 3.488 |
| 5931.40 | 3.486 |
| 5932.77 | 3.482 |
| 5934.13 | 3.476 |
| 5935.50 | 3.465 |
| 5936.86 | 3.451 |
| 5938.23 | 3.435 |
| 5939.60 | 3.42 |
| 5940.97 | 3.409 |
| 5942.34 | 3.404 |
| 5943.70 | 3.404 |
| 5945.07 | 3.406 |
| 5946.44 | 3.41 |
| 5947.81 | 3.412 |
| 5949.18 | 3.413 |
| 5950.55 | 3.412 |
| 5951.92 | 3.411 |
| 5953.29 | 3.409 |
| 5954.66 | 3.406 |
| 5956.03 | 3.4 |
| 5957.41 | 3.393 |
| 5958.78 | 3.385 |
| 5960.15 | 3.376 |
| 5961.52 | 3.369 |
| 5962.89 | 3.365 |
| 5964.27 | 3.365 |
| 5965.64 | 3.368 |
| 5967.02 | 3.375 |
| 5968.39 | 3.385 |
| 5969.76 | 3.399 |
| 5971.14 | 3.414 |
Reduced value -1.5 angstrom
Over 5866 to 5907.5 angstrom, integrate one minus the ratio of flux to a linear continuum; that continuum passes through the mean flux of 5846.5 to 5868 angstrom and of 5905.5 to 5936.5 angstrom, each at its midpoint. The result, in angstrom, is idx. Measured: 1.5 angstrom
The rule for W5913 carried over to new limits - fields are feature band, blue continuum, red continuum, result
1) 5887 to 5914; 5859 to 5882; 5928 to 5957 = 2.12 angstrom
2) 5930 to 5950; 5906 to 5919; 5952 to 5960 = -0.28 angstrom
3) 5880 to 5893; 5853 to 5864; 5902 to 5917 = 1.07 angstrom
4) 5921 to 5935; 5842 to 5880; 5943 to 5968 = -0.41 angstrom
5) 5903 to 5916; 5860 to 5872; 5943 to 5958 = 0.05 angstrom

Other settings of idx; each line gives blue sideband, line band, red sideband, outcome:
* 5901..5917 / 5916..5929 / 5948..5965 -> -0.3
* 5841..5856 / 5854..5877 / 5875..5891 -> -0.8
